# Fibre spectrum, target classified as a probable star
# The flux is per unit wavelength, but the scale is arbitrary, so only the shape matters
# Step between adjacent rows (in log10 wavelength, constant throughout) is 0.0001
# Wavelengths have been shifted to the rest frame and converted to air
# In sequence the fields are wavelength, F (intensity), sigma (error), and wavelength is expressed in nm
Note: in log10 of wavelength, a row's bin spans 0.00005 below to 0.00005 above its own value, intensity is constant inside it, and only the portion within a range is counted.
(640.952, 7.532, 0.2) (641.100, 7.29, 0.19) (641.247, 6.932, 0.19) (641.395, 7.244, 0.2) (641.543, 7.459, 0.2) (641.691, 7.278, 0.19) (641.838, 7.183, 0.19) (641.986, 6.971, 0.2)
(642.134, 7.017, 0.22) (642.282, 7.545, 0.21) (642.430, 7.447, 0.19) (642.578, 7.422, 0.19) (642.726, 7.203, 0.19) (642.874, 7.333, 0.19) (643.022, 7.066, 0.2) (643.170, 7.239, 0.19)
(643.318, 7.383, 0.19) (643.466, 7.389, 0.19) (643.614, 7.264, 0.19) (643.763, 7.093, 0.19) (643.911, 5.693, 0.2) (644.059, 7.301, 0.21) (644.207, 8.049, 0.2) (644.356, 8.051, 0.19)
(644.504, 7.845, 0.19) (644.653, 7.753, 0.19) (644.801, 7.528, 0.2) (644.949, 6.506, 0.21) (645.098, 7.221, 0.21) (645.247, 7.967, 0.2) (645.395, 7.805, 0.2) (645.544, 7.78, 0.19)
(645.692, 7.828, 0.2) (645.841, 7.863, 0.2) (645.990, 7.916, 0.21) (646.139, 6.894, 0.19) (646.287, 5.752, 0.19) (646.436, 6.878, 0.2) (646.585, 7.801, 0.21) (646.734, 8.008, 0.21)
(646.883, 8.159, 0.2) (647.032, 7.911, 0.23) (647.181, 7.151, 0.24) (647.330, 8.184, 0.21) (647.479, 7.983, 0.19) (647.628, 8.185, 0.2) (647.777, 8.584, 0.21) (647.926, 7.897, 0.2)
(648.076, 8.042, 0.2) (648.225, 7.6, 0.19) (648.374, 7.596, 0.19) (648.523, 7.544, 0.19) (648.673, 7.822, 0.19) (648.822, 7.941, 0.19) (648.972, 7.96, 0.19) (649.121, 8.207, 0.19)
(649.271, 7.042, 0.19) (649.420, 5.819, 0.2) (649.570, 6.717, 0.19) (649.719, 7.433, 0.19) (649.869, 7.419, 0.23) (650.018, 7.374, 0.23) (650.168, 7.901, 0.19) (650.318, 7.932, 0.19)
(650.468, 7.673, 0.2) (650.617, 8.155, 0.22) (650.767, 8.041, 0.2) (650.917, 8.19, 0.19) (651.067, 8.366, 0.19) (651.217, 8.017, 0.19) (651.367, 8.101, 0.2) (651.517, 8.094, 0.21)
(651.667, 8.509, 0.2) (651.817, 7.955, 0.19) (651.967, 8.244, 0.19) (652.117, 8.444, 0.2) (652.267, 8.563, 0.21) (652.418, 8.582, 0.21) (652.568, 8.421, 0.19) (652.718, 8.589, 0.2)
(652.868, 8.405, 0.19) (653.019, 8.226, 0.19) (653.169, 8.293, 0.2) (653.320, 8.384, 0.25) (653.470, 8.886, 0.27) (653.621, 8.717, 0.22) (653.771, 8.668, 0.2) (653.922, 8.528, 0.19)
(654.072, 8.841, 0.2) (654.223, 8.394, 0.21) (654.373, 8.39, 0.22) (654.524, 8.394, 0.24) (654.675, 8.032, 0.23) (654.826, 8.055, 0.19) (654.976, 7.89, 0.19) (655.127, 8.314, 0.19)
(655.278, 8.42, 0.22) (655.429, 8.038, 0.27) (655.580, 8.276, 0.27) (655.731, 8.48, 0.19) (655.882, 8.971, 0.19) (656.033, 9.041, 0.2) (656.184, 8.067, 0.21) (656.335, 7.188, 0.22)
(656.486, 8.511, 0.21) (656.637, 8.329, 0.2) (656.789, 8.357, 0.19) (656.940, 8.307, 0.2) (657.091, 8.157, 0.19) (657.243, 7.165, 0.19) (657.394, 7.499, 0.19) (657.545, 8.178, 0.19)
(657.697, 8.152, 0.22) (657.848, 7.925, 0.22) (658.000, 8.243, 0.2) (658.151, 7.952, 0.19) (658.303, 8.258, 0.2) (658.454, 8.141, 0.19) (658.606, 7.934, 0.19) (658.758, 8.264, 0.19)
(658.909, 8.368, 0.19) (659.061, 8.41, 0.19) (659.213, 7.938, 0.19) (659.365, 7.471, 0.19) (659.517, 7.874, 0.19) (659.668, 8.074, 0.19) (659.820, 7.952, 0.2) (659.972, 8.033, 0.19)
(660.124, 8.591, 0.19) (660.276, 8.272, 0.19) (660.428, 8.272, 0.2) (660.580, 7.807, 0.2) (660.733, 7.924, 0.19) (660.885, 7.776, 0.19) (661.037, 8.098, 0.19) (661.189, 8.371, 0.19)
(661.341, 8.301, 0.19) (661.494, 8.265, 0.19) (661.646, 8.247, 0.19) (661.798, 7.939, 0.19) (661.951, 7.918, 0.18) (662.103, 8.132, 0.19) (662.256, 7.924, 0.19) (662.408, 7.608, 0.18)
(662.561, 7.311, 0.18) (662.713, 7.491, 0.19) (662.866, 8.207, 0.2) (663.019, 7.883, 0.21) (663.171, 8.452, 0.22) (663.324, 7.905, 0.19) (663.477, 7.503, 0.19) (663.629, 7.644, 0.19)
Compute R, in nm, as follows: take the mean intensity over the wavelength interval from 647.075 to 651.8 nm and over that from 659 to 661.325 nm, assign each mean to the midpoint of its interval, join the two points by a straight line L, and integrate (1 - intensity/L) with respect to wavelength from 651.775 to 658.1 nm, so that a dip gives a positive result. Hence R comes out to -0.294 nm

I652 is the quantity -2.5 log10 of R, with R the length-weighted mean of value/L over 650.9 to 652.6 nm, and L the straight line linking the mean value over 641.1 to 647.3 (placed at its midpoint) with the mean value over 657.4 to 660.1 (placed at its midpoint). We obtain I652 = -0.08 mag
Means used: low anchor 7.37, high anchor 8.06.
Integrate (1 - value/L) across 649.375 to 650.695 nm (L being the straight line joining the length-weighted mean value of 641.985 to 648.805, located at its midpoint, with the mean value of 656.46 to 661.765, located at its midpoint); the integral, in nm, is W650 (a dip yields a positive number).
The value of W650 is 0.05 nm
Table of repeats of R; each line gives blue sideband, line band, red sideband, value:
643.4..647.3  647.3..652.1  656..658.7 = -0.10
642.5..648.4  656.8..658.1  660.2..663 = -0.02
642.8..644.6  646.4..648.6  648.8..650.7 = -0.13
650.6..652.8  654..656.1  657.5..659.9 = -0.05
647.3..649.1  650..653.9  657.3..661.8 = -0.14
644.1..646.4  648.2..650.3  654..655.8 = 0.10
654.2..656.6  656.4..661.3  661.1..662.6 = 0.04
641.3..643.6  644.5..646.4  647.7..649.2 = 0.05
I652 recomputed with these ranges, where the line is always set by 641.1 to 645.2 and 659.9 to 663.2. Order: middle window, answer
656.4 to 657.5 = -0.03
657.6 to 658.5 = -0.03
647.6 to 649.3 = -0.05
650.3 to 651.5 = -0.07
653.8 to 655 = -0.08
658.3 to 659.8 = -0.02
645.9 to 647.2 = 0.00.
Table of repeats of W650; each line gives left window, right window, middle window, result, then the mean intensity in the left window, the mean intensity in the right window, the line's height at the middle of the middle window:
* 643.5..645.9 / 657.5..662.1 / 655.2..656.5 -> -0.06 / 7.47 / 8.1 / 7.93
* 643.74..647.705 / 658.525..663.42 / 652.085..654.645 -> -0.24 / 7.53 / 8.03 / 7.78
